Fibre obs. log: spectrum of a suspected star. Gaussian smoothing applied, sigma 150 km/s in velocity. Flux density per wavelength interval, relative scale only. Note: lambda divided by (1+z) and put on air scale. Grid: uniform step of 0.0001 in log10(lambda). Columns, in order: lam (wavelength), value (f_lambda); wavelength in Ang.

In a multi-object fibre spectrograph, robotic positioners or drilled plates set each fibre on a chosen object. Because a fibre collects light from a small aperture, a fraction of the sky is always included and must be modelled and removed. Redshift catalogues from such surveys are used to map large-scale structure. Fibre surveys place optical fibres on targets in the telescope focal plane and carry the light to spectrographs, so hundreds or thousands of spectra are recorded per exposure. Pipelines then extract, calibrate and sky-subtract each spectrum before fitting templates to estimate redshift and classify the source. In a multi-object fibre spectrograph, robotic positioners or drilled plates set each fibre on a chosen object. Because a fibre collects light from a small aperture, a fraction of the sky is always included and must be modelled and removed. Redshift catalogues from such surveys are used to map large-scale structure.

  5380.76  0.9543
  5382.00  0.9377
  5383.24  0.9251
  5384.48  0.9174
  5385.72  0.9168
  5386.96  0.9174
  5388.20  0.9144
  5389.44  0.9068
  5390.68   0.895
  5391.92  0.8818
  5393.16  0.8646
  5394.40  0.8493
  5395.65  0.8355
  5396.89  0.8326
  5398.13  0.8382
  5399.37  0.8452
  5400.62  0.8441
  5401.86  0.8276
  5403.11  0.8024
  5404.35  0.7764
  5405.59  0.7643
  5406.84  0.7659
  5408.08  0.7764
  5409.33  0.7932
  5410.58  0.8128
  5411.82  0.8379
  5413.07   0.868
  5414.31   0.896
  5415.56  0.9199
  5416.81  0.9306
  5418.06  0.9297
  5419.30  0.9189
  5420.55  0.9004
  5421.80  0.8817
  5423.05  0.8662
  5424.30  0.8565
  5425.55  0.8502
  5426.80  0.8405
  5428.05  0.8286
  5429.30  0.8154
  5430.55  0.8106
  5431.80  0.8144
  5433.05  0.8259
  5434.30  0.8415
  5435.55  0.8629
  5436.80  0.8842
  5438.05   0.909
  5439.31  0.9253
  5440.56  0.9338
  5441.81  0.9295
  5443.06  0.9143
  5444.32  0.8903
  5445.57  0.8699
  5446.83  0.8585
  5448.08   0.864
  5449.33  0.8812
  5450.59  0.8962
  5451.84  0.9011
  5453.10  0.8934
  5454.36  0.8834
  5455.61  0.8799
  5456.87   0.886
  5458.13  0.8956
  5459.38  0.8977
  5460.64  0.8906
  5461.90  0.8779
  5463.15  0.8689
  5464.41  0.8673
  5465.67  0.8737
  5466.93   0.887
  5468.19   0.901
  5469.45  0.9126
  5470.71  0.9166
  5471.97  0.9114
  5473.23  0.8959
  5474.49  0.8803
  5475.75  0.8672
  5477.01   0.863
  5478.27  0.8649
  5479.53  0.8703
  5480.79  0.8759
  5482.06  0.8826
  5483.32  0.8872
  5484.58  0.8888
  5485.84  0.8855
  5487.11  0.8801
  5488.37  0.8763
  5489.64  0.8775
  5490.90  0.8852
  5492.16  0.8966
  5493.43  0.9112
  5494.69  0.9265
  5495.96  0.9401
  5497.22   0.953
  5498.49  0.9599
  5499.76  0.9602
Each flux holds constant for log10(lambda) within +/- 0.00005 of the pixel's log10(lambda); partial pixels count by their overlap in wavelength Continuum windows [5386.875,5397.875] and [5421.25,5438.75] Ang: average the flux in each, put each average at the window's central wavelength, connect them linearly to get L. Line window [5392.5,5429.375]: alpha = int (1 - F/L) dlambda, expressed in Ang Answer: 0.7 Ang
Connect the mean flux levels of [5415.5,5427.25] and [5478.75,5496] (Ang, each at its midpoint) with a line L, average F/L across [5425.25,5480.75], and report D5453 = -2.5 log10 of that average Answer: 0.01 mag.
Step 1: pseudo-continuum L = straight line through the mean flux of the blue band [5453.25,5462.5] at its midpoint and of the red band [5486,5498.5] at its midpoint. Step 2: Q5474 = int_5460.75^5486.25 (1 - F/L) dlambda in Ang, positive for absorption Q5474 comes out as 0.3 Ang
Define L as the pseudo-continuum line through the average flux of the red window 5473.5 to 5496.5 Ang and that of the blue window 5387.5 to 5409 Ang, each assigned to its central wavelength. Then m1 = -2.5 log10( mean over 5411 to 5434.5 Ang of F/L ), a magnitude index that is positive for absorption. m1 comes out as -0.02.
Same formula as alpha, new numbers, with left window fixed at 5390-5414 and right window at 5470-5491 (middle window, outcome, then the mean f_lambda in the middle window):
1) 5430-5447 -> -0.47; 0.877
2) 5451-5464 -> -0.31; 0.887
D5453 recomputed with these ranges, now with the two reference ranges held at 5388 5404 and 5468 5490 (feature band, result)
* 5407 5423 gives -0.01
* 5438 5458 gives -0.03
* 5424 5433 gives 0.05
